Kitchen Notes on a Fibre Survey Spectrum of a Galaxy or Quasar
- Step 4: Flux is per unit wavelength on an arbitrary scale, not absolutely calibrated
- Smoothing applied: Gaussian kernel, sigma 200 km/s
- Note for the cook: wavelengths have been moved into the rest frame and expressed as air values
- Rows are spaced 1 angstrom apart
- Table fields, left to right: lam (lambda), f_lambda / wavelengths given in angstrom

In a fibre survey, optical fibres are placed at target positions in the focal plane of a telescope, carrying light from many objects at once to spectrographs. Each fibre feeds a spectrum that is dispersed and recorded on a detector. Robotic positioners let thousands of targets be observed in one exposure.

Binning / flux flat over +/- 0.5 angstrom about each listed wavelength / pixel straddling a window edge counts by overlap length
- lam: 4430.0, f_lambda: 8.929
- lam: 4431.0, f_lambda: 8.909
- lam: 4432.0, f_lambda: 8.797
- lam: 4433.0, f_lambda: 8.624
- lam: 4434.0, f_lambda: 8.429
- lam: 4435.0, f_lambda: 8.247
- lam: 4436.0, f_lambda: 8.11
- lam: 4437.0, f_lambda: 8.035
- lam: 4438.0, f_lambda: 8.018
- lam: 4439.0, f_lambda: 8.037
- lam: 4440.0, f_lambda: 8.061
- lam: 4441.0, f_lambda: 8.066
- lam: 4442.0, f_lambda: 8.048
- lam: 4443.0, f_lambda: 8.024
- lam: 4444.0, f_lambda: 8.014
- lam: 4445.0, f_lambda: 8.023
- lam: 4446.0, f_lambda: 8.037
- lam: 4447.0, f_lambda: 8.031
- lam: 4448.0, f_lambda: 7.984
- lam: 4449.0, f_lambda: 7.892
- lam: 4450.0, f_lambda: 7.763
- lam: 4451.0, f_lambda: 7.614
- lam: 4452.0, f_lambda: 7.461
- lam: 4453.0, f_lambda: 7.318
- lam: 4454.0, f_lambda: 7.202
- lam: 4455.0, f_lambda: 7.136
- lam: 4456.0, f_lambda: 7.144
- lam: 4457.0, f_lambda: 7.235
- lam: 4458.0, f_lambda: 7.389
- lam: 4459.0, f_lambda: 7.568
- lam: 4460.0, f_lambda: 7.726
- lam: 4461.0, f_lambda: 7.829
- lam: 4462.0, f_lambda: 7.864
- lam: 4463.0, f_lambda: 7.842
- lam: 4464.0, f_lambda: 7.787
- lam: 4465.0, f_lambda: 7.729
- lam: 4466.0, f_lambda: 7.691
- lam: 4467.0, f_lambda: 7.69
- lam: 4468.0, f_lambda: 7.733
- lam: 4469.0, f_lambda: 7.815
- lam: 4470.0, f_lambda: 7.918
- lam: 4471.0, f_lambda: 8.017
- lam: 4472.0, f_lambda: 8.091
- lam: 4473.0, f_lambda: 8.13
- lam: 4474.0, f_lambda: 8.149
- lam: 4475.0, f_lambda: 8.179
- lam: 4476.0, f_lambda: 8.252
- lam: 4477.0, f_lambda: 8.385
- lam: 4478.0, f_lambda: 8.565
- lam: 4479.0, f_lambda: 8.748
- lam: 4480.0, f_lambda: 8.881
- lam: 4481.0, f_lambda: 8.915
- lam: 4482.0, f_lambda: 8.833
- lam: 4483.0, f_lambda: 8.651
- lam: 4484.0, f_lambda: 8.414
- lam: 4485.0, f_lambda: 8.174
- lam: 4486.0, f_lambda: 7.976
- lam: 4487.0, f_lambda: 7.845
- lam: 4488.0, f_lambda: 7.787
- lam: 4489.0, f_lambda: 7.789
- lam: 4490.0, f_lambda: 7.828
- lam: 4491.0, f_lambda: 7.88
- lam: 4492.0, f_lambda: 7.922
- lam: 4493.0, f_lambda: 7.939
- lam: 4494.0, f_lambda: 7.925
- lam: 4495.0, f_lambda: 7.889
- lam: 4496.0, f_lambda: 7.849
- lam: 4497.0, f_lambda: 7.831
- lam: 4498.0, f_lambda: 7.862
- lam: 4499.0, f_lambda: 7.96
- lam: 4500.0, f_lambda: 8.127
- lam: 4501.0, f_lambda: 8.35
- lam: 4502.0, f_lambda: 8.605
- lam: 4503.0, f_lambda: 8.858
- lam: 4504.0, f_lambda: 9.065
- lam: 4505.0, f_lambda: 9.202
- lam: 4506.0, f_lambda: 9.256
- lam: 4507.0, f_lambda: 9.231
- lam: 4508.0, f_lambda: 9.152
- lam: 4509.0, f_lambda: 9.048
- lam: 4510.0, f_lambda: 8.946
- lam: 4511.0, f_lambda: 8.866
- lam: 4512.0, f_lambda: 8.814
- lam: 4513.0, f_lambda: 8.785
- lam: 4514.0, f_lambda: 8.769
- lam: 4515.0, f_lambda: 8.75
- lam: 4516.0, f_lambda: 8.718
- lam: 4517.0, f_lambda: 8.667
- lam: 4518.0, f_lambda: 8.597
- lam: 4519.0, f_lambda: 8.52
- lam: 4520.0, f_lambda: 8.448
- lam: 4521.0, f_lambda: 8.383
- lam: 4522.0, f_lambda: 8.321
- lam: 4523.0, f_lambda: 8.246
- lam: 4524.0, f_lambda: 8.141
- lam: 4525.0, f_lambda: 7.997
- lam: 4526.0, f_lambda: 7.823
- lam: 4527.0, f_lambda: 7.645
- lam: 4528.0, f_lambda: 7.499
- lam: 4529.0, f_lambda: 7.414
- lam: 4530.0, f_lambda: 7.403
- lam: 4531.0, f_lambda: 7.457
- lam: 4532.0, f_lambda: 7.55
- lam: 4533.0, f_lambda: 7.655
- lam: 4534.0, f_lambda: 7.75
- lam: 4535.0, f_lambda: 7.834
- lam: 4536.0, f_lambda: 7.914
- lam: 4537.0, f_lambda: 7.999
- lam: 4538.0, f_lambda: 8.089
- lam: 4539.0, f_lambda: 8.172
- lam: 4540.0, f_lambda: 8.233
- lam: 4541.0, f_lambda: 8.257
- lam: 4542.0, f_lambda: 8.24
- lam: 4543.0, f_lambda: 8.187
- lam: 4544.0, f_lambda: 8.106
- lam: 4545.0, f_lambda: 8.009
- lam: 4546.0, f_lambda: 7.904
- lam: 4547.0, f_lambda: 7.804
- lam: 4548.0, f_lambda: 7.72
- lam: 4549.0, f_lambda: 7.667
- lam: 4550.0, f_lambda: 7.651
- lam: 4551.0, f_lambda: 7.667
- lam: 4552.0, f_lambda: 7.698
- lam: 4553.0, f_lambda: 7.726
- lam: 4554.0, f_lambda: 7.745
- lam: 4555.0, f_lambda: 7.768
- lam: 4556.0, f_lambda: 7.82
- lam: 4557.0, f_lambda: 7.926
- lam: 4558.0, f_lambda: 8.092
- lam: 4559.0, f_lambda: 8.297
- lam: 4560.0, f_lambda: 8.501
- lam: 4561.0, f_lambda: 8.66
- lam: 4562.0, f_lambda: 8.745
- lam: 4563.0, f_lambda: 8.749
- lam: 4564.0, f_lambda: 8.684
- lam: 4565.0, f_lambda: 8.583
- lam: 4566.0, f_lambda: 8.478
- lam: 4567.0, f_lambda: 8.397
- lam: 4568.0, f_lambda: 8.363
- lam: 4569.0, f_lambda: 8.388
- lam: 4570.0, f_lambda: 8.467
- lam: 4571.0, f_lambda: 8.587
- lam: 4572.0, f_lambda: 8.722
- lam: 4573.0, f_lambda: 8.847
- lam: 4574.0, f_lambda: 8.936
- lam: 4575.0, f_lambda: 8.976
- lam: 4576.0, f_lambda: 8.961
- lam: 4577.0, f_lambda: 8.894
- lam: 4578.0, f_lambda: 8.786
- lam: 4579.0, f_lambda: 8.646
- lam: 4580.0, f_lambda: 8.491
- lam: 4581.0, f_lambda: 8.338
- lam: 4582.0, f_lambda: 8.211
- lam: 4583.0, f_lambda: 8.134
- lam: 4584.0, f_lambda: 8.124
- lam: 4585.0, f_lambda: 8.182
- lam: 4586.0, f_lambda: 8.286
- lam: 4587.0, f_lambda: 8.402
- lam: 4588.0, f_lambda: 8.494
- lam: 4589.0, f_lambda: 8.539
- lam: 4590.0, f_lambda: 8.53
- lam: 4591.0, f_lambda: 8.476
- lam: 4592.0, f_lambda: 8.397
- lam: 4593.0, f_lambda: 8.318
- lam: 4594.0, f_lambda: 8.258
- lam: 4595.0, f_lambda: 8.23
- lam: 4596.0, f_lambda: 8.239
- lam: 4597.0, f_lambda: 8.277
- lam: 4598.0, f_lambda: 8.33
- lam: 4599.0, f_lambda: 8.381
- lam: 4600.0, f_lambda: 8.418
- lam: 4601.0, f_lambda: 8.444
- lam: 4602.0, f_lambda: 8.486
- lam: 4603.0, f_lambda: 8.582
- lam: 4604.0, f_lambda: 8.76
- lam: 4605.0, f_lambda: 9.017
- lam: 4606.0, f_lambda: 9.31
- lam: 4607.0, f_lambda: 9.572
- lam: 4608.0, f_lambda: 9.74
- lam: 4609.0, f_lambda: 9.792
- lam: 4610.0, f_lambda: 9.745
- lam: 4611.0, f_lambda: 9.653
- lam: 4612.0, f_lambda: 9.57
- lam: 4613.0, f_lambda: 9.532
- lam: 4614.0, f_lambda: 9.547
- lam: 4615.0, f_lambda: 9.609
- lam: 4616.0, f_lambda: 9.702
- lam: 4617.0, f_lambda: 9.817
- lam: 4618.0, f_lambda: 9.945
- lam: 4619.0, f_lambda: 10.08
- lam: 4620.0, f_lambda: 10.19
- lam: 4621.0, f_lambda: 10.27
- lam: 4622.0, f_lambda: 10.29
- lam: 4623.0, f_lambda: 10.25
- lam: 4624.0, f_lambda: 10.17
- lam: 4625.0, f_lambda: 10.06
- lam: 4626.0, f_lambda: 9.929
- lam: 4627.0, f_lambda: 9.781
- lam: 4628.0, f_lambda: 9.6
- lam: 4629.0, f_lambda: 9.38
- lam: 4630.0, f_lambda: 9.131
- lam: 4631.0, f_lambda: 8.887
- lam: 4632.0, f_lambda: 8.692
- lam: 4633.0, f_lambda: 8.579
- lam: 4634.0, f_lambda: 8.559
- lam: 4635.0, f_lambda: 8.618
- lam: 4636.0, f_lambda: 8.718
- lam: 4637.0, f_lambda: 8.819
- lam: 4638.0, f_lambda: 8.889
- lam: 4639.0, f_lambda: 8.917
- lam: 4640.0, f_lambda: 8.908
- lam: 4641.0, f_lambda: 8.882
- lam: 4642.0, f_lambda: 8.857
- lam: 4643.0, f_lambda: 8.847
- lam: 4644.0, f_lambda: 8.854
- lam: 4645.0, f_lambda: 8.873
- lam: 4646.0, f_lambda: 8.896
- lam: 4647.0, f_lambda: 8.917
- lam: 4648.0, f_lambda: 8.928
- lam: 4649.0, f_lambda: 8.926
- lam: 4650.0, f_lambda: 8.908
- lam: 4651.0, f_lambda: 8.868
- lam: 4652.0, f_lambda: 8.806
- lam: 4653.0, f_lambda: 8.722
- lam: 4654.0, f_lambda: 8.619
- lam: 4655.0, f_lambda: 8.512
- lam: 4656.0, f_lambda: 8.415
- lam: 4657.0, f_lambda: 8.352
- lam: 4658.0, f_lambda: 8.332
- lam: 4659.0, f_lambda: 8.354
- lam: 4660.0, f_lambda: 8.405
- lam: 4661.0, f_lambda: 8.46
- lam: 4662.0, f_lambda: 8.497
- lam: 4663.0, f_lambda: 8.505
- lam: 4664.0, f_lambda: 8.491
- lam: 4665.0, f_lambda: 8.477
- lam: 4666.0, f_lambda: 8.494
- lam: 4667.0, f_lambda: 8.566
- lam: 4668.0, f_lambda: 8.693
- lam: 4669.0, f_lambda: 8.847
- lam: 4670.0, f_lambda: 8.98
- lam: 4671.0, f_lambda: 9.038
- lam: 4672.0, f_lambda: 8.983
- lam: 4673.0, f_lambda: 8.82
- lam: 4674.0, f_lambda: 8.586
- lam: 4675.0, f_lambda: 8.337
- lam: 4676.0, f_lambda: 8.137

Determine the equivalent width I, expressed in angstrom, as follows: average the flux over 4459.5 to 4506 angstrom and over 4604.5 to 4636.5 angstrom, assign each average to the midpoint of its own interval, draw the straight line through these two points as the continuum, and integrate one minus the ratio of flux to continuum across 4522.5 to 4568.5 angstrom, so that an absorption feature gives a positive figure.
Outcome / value 4.1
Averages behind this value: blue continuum 8.15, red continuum 9.55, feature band 8.01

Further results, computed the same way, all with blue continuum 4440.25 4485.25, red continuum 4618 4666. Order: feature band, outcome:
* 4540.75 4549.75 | 0.5 angstrom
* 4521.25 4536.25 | 1.0 angstrom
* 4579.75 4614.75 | 0.1 angstrom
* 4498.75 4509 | -0.8 angstrom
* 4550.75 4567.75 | 0.6 angstrom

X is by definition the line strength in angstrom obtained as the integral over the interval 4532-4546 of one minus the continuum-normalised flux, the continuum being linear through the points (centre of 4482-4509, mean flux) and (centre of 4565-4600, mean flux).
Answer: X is 0.6 angstrom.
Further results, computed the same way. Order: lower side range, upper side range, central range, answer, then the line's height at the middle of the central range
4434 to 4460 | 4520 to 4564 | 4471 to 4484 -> -1.0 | 7.85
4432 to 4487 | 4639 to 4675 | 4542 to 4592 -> 0.4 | 8.38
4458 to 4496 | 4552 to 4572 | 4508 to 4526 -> -0.9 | 8.17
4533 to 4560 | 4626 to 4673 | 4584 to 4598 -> -0.1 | 8.31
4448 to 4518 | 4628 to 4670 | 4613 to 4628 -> -2.3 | 8.63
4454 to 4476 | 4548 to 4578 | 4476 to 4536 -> -2.3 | 7.99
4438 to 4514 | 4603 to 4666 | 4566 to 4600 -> 1.3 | 8.8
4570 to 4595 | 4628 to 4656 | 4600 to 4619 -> -1.6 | 8.66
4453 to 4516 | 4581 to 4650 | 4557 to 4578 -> 0.3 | 8.71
